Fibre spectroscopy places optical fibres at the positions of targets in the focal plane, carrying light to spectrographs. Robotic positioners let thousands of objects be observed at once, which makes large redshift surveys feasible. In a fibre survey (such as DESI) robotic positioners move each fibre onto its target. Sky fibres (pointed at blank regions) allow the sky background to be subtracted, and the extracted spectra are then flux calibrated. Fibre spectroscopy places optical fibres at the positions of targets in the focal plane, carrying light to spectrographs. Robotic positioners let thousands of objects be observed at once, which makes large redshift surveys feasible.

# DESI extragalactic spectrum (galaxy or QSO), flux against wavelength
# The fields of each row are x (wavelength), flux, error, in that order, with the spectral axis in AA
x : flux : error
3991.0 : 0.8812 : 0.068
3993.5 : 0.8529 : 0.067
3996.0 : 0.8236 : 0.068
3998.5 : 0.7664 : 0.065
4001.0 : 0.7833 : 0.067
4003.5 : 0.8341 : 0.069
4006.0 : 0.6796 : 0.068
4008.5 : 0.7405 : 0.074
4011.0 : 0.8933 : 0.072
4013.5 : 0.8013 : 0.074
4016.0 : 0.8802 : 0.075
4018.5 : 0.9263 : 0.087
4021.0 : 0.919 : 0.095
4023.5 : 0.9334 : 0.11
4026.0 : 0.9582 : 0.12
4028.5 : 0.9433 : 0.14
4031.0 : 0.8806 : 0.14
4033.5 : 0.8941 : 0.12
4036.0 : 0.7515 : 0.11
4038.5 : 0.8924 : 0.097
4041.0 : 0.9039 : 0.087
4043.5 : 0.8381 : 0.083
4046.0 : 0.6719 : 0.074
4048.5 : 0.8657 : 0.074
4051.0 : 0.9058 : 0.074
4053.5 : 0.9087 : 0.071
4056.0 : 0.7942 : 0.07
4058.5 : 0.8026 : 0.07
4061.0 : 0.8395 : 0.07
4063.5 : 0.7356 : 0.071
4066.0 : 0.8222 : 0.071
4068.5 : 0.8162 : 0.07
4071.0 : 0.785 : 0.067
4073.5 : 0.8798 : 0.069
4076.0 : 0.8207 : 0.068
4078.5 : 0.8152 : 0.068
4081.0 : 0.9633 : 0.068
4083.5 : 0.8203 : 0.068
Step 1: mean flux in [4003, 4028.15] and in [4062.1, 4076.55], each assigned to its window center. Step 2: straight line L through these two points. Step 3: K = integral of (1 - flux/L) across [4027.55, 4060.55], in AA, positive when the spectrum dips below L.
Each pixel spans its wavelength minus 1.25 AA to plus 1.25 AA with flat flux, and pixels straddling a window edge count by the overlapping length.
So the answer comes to -0.6 AA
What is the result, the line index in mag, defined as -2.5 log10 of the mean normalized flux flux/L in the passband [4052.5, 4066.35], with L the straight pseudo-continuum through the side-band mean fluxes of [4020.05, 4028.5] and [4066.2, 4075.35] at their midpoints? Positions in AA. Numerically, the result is 0.05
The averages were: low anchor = 0.938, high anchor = 0.826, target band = 0.815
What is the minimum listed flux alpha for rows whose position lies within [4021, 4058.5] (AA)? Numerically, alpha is 0.6719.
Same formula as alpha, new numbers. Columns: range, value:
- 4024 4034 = 0.8806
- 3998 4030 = 0.6796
